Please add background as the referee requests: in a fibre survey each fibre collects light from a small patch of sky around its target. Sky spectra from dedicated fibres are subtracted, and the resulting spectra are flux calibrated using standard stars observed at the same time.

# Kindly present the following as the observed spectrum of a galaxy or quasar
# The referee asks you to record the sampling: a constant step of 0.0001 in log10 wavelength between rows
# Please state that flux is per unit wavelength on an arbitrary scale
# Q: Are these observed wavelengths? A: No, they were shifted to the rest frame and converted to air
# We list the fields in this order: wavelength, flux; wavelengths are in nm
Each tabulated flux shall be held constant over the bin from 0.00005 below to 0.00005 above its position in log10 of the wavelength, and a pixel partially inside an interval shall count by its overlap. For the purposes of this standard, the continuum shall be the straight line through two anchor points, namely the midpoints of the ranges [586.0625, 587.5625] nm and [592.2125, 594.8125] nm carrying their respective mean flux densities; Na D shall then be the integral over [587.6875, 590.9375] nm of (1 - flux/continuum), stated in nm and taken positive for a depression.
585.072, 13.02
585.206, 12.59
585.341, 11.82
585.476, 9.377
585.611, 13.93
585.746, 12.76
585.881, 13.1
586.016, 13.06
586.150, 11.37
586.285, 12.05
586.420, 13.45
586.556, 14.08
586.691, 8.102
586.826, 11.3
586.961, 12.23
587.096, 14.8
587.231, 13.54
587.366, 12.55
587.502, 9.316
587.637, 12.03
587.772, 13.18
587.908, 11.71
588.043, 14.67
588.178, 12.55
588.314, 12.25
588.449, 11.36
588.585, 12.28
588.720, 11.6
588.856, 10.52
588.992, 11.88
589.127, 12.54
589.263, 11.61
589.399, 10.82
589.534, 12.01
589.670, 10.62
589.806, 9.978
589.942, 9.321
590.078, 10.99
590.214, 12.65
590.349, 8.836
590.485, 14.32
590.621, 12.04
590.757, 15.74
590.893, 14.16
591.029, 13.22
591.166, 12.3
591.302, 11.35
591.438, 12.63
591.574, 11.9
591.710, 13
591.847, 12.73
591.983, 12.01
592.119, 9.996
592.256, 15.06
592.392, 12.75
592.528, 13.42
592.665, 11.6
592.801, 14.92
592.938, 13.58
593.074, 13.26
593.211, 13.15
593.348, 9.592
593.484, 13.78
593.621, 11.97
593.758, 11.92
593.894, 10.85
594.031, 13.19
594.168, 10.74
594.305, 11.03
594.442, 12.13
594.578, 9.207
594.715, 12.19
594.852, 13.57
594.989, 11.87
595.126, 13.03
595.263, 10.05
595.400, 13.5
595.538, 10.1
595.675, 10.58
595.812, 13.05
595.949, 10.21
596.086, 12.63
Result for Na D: 0.06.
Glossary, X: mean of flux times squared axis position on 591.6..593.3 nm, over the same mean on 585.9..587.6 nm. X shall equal 1.08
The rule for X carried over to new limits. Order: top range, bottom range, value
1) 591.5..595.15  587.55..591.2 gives 1.04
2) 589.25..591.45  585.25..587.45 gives 0.98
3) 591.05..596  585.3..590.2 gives 1.04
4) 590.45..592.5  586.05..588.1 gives 1.06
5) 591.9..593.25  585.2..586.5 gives 1.07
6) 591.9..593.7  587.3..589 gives 1.08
